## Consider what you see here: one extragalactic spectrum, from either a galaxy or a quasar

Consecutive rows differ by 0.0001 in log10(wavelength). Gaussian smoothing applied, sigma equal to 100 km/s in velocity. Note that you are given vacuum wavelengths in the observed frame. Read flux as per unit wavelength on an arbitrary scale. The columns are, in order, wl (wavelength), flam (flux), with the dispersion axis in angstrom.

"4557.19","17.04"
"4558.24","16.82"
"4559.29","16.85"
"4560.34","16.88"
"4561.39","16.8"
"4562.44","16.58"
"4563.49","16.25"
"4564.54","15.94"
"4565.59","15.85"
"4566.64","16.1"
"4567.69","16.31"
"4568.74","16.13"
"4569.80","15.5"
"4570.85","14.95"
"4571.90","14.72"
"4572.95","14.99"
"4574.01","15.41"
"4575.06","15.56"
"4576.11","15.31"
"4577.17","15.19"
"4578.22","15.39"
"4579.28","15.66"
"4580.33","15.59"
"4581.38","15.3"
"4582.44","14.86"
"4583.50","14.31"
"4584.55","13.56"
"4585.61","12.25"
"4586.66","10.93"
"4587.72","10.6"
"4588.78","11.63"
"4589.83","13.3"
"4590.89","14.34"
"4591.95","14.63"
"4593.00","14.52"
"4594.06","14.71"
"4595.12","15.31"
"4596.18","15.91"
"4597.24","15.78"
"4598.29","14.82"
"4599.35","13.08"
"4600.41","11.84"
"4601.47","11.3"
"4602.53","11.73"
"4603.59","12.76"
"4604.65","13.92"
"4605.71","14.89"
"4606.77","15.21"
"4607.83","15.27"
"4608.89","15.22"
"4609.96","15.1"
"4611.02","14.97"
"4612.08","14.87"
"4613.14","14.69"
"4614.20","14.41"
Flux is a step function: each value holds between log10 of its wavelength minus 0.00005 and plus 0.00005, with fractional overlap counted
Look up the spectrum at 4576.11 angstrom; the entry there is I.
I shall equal 15.31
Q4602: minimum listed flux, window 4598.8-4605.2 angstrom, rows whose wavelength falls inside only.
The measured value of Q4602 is 11.3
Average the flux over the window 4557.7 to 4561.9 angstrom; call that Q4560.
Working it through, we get 16.8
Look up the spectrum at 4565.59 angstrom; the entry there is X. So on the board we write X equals 15.85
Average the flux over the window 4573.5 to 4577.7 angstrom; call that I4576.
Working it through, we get 15.4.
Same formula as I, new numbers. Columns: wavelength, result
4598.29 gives 14.82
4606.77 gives 15.21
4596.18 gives 15.91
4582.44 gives 14.86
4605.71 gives 14.89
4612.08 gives 14.87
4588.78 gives 11.63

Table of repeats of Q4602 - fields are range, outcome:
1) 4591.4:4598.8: 14.52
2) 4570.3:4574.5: 14.72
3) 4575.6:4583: 14.86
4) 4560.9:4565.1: 15.94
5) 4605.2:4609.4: 14.89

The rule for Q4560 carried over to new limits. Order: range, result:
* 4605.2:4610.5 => 15.1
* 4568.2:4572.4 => 15.3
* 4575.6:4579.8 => 15.4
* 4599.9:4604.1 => 11.9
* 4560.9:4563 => 16.7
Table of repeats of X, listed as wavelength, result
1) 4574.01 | 15.41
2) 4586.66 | 10.93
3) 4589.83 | 13.3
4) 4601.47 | 11.3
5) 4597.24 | 15.78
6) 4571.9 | 14.72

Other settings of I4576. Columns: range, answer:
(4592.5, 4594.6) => 14.6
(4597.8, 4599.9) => 13.9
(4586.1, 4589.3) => 11.1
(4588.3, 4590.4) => 12.5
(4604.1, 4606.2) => 14.4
